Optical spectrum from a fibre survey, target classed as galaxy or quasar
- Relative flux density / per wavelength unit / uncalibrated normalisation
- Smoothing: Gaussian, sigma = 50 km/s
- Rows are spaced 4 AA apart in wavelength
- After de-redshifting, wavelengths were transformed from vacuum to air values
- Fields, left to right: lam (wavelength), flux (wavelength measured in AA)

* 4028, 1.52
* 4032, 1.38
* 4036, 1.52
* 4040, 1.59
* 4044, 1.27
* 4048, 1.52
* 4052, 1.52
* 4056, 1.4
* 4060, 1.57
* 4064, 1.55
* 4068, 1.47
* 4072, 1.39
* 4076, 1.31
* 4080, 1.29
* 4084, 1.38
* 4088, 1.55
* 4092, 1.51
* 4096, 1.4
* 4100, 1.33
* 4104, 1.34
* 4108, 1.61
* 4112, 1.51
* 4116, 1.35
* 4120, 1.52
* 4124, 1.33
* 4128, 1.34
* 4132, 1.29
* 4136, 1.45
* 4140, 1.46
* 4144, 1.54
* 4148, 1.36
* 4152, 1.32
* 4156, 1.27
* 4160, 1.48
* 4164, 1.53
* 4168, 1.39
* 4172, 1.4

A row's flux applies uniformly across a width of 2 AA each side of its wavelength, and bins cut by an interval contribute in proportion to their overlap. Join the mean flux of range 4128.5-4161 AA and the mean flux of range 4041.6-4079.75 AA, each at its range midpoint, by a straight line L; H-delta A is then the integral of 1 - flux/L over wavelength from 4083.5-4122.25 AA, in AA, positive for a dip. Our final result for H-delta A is -1.0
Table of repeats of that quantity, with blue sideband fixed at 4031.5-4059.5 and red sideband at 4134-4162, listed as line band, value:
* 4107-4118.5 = -0.40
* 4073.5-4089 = 0.81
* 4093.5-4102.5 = 0.42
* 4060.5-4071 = -0.37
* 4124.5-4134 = 0.70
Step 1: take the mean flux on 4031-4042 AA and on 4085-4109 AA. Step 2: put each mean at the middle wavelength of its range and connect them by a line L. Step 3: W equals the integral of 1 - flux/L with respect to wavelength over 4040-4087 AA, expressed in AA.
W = 1.5 AA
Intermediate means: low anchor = 1.51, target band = 1.43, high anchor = 1.45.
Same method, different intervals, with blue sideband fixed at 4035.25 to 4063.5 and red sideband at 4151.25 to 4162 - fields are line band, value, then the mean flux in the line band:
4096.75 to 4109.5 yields 0.1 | 1.42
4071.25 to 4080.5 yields 0.8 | 1.33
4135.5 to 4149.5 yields -0.8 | 1.46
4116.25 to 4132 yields 0.2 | 1.38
